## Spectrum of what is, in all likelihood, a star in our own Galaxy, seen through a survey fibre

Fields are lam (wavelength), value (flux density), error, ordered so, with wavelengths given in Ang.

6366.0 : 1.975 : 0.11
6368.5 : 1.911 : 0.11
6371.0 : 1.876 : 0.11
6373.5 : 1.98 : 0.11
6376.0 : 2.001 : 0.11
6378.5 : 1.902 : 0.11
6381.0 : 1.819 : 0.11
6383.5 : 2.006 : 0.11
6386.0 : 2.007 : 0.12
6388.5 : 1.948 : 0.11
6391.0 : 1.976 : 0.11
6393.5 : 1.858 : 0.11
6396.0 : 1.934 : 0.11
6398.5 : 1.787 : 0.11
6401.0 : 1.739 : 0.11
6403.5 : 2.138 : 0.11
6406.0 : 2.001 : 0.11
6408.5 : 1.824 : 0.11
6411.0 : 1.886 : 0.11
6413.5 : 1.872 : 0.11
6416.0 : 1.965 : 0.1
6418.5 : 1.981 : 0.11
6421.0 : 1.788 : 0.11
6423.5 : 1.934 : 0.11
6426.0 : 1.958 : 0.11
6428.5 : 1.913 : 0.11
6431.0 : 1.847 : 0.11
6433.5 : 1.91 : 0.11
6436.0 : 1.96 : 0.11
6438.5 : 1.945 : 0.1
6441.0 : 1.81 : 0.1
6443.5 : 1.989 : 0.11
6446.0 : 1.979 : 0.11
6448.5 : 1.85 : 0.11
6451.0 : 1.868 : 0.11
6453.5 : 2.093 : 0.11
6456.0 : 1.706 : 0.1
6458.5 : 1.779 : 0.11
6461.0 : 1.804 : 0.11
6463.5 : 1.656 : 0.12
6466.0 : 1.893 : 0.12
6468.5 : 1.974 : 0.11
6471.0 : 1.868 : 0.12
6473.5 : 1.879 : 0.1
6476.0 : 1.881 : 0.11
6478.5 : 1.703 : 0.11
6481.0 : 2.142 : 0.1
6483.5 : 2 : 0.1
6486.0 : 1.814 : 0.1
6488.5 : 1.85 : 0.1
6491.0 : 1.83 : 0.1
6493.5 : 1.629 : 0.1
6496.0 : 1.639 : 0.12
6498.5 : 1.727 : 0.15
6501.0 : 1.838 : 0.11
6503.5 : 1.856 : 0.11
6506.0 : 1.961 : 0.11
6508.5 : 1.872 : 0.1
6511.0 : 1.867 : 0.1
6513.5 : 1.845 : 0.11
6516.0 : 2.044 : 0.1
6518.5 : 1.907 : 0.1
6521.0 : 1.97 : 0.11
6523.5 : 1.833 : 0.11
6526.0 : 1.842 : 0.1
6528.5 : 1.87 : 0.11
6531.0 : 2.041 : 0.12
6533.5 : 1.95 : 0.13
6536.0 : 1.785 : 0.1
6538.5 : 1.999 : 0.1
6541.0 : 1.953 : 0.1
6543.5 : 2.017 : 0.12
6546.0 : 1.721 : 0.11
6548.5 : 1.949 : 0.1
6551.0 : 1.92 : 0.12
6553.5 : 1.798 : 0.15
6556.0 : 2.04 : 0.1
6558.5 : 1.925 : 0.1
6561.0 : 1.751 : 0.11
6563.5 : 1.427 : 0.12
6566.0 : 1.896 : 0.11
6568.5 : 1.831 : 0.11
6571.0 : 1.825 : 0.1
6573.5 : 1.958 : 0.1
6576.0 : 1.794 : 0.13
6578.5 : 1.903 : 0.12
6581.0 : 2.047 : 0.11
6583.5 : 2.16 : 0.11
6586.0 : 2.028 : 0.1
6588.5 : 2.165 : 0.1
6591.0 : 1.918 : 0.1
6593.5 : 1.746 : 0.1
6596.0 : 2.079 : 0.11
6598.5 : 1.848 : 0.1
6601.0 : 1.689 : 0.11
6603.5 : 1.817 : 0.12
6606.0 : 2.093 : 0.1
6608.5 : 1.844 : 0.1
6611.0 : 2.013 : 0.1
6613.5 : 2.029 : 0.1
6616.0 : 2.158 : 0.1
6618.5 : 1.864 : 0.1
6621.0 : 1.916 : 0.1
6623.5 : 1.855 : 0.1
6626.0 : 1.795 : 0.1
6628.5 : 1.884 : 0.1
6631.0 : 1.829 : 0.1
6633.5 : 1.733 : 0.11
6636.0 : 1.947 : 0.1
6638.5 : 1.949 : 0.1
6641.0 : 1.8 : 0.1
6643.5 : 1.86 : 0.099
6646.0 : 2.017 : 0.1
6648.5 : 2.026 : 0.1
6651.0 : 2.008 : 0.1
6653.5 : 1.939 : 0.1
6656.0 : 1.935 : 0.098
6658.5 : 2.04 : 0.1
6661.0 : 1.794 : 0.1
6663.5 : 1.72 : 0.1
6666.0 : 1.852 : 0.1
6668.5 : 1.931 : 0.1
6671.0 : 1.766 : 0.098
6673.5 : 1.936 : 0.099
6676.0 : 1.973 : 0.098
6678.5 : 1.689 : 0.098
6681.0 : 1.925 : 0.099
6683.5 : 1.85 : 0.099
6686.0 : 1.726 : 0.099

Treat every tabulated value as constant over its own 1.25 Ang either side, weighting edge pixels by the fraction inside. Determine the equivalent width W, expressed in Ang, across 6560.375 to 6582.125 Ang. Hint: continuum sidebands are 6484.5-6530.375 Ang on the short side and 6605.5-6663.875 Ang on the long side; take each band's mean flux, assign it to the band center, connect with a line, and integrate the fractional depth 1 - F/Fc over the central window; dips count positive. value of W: 0.7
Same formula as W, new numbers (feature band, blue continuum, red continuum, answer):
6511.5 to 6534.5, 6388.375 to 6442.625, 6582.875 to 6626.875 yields 0.1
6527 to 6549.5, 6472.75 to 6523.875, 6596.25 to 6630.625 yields -0.5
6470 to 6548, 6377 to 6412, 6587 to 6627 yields 1.9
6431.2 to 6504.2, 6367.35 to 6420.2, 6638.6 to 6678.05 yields 2.3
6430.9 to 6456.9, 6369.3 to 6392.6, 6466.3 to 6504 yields -0.4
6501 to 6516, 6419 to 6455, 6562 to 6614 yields 0.2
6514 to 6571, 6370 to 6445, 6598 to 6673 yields 0.7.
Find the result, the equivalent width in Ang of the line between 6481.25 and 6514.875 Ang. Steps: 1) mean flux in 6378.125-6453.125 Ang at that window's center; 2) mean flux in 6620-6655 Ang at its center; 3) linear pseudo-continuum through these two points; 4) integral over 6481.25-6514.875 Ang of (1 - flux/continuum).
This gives 1.3 Ang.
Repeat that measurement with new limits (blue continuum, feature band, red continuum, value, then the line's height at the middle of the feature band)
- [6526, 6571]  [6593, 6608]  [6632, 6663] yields 0.1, 1.89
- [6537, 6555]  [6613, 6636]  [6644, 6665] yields 0.4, 1.92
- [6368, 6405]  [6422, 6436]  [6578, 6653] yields 0.1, 1.93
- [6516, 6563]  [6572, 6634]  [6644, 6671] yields -0.6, 1.91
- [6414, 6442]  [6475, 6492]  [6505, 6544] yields 0.2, 1.92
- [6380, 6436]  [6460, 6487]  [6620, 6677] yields 0.5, 1.91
